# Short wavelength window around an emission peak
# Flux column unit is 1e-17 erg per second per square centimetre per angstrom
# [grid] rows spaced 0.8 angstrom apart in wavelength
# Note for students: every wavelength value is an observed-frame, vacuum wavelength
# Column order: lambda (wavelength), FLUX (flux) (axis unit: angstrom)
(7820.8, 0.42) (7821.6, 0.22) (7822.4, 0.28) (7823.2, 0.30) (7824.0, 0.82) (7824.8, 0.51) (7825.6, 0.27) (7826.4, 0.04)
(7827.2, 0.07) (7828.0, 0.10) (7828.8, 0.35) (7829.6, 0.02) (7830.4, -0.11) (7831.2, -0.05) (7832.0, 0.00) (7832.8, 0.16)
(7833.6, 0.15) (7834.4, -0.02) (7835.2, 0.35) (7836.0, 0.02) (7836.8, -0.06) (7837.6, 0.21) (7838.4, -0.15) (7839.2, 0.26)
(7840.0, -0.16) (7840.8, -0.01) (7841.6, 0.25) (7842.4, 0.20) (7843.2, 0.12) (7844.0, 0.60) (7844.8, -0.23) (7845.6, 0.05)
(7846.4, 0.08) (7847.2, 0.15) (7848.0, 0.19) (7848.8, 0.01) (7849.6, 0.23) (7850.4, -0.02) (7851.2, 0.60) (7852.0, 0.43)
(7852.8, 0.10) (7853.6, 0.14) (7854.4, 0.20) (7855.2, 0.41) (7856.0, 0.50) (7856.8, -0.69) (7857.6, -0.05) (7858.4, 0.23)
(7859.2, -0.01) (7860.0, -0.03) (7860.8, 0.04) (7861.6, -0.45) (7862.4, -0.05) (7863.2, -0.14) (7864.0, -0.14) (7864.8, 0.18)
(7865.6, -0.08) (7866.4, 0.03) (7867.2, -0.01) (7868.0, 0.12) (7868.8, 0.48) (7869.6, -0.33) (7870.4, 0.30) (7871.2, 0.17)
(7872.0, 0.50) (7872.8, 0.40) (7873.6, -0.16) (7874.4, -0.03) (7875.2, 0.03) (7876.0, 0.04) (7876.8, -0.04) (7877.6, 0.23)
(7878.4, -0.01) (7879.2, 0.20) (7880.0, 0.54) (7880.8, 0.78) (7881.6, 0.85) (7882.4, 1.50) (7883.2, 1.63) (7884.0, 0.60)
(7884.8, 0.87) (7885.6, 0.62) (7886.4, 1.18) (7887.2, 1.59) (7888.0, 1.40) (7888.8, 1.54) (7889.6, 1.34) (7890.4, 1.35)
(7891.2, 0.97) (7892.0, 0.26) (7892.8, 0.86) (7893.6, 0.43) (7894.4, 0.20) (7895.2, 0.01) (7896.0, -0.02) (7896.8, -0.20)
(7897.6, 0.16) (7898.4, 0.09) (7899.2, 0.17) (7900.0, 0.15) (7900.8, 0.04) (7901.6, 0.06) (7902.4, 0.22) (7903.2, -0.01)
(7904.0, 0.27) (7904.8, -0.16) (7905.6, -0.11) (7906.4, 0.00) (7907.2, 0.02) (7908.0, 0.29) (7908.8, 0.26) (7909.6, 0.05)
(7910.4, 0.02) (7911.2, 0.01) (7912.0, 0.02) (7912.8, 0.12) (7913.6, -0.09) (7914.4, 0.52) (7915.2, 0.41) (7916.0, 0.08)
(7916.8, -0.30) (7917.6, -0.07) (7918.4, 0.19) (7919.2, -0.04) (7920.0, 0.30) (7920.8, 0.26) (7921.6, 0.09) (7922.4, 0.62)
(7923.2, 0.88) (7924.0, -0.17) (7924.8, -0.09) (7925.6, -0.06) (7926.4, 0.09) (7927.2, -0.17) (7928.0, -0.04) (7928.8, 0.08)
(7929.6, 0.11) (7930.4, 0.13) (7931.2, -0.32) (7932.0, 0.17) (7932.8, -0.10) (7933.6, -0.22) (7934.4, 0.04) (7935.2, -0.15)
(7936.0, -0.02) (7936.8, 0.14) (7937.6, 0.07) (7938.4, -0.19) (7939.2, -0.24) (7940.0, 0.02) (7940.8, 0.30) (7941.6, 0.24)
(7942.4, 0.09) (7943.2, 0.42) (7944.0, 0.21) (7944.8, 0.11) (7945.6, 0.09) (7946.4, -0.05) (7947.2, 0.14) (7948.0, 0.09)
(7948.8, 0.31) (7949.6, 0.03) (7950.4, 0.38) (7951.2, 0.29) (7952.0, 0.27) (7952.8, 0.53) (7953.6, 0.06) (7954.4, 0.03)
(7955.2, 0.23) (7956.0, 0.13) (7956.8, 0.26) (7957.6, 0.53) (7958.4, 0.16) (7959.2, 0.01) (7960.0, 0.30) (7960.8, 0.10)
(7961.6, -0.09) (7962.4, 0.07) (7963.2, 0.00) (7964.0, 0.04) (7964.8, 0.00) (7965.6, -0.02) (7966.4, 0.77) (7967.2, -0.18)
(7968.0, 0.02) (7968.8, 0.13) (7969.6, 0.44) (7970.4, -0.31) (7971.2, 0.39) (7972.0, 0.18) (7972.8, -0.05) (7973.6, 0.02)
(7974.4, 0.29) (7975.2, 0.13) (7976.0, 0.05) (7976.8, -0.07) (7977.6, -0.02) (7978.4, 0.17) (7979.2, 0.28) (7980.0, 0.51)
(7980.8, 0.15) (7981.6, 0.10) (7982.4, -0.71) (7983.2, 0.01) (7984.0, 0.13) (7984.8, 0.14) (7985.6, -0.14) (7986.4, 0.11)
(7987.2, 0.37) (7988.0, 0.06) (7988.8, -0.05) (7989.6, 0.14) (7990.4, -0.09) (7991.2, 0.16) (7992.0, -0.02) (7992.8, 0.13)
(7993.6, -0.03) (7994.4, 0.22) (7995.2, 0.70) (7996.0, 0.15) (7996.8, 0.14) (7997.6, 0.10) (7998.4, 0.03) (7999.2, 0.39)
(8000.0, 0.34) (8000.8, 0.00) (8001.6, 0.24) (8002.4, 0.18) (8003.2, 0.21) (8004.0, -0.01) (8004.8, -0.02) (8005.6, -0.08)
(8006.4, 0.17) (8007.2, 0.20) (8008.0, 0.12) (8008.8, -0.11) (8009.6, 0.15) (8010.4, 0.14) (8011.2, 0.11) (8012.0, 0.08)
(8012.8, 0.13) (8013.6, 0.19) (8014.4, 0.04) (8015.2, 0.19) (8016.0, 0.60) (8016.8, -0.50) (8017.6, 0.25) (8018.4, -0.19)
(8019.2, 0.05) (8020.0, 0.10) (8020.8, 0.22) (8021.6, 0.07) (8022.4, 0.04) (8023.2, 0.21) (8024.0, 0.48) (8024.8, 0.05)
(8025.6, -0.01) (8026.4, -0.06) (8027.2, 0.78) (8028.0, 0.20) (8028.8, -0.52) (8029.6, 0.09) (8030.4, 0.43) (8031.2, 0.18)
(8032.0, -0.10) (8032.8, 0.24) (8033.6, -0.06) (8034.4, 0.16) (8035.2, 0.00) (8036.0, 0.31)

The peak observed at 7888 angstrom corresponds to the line [O II] 3727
